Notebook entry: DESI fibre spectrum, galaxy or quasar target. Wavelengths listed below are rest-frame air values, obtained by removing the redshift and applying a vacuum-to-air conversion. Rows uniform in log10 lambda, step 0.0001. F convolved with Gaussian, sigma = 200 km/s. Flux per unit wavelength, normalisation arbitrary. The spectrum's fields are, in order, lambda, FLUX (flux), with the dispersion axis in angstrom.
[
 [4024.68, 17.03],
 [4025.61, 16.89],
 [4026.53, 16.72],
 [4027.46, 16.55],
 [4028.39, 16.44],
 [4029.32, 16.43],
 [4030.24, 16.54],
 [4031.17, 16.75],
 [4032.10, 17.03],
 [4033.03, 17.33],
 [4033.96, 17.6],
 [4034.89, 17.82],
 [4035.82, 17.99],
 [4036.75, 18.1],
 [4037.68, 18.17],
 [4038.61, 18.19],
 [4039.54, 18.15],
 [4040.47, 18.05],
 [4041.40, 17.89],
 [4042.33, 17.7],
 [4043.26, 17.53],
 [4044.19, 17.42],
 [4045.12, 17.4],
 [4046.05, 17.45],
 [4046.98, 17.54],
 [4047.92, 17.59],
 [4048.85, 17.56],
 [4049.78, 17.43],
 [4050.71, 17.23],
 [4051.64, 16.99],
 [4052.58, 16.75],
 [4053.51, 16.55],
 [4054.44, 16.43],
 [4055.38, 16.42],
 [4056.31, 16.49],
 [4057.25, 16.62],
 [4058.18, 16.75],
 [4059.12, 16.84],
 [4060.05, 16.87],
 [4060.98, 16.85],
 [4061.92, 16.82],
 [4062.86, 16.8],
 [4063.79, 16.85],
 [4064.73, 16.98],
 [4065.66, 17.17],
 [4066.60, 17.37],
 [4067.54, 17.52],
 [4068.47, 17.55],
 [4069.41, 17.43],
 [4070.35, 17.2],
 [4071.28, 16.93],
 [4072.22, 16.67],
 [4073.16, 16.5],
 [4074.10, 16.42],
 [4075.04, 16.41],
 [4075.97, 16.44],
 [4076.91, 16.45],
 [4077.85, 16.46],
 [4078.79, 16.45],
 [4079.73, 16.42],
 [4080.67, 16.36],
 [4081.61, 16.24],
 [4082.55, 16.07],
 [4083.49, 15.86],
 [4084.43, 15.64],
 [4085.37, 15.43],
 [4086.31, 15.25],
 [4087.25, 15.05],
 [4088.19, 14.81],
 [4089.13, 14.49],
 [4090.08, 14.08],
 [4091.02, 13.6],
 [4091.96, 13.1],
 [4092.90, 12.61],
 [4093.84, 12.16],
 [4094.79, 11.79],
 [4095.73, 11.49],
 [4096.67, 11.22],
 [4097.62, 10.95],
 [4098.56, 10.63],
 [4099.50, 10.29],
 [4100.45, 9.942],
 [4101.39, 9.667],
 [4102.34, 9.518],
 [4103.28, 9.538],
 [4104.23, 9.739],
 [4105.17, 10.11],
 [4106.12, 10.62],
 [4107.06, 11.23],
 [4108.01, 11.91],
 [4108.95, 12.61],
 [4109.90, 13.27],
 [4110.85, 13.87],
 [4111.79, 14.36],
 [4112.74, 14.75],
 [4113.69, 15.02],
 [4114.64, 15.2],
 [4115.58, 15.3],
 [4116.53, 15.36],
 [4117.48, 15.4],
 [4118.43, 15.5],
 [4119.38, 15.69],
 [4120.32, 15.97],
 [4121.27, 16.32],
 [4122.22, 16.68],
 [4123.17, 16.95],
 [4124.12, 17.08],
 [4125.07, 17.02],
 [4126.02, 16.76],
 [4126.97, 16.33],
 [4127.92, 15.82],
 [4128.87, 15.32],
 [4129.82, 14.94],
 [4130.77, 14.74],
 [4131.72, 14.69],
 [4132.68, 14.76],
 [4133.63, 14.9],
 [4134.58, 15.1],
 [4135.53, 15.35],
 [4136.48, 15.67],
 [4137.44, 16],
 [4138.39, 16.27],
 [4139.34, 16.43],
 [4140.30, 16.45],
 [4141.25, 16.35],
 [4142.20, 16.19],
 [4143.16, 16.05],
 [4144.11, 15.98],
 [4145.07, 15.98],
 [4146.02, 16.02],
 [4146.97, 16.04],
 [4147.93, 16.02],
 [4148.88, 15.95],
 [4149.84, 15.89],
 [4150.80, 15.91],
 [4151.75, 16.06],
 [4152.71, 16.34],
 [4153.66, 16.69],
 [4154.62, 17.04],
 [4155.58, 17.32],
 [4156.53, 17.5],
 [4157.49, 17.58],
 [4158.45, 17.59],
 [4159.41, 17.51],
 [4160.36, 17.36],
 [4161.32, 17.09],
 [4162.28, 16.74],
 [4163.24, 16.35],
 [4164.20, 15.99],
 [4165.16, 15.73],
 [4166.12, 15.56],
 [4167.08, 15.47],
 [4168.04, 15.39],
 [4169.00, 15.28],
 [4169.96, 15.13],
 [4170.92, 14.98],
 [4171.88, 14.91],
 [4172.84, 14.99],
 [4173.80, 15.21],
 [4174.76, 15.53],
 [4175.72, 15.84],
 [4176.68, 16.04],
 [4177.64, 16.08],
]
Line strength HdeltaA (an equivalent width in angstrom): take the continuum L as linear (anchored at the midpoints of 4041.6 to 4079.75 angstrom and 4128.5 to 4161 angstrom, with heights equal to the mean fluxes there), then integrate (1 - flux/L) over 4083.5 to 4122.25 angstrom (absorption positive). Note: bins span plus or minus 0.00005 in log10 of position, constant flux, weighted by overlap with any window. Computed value 7.9 angstrom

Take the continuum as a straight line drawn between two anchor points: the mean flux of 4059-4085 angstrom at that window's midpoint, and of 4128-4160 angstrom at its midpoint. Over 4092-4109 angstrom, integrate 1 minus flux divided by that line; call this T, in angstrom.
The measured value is 5.7 angstrom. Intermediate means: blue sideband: 16.7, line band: 10.9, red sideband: 16.1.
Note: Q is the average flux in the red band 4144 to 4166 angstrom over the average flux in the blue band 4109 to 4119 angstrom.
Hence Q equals 1.12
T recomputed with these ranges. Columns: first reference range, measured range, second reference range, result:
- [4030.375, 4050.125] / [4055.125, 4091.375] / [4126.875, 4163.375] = 1.8 angstrom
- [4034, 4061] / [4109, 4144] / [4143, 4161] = 2.5 angstrom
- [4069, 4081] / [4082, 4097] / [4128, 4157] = 2.3 angstrom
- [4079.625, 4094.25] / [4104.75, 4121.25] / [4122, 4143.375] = 1.6 angstrom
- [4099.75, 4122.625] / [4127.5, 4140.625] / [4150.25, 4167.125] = -0.5 angstrom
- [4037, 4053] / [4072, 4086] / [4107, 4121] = -0.1 angstrom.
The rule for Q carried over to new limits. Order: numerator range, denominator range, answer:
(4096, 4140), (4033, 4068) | 0.81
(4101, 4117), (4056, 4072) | 0.73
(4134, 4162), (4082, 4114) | 1.30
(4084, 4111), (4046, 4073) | 0.72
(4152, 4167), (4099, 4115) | 1.42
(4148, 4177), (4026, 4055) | 0.93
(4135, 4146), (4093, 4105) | 1.51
